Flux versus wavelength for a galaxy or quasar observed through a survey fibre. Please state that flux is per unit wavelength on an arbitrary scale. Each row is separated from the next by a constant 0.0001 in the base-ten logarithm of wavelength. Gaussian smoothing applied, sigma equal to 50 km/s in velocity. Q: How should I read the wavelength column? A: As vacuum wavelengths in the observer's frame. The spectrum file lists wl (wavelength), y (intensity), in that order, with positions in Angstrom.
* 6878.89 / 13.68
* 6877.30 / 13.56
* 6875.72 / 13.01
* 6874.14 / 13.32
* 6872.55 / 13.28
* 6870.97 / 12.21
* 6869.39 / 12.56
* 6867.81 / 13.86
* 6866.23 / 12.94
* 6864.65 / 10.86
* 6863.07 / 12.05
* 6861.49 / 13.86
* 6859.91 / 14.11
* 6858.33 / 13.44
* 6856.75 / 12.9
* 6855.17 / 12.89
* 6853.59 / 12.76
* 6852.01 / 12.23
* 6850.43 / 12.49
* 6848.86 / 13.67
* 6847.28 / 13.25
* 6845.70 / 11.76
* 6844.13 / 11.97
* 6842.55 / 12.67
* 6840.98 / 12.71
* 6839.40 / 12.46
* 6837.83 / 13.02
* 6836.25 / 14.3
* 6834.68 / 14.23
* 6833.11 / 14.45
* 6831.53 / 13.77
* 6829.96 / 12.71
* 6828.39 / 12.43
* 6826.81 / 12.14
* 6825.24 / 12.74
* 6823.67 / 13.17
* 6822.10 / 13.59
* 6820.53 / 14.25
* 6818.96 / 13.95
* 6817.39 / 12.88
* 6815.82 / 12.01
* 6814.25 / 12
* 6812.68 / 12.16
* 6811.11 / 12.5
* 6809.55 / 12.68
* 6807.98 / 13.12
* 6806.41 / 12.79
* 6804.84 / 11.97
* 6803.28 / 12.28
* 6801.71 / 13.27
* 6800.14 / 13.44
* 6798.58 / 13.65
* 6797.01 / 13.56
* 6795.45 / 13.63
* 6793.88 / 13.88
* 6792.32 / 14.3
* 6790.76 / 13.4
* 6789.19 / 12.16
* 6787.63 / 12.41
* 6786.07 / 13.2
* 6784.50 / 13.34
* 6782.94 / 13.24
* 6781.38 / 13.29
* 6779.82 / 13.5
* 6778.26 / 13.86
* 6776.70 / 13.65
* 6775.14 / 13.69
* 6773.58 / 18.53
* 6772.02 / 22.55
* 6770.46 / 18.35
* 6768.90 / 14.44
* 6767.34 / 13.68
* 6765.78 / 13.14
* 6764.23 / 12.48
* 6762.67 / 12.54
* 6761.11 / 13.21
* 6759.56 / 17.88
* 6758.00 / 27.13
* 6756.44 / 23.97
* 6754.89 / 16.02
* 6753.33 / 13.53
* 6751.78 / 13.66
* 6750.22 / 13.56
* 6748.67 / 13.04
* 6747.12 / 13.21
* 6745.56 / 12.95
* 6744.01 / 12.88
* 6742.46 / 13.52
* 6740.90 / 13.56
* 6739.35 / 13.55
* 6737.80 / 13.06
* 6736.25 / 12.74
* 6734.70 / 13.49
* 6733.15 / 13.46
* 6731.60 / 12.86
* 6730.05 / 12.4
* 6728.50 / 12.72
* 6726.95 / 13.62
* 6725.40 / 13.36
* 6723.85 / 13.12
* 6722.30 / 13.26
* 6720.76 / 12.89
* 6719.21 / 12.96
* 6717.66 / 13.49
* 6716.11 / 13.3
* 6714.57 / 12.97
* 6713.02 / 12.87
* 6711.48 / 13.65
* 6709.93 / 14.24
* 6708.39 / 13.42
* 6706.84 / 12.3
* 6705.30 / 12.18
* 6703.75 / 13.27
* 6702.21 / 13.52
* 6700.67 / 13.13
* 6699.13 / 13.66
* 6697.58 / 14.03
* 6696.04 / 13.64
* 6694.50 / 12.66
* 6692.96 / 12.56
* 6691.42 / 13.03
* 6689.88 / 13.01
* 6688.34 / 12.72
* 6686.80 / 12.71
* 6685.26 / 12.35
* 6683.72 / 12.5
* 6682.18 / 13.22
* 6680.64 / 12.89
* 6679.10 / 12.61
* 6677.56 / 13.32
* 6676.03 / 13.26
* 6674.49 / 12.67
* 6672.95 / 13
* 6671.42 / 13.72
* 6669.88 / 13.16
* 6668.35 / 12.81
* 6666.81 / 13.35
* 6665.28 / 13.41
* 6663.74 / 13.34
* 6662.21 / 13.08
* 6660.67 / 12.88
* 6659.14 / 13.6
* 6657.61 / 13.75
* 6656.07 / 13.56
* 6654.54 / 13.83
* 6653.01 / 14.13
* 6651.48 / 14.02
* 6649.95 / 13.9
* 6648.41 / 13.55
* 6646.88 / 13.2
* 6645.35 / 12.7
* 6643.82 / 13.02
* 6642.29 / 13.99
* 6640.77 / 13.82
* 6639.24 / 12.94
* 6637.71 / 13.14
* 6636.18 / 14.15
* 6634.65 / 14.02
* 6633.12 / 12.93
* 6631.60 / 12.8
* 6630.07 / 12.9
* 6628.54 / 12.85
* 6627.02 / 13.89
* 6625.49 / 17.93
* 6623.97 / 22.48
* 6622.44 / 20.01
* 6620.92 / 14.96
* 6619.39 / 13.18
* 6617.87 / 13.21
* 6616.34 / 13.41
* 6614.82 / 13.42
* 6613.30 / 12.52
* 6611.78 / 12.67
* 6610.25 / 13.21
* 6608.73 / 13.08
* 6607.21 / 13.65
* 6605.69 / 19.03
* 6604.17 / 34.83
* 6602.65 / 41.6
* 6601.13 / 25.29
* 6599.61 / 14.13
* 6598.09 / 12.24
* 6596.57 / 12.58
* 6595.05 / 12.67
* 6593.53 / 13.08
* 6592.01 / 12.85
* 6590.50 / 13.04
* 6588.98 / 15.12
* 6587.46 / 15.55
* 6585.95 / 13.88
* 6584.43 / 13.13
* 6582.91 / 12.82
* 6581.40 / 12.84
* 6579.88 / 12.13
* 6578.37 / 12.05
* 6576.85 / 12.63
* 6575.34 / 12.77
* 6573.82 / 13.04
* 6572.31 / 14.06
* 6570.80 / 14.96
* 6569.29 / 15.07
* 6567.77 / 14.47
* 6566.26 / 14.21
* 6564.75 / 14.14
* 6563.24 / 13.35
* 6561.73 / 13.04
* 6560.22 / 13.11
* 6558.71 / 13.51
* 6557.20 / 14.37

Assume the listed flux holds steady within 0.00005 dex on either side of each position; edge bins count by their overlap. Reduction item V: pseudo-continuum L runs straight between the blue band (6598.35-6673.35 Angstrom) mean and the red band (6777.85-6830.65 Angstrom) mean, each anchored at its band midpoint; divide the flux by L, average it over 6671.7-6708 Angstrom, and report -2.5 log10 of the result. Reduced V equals 0.12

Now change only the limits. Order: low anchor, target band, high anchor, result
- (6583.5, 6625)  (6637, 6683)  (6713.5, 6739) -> 0.12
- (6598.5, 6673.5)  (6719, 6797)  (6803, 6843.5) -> -0.04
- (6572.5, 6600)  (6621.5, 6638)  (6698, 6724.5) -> -0.16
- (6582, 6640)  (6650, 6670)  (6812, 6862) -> 0.12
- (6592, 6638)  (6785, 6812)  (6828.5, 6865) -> 0.05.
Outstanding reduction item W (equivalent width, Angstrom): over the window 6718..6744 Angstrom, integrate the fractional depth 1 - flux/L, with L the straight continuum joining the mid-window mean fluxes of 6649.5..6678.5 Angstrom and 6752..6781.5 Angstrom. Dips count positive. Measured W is 3.4 Angstrom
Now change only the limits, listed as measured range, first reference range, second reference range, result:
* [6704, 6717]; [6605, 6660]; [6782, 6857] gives 0.5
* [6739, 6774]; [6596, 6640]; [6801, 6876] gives -3.4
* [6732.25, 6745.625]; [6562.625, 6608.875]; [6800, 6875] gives 0.7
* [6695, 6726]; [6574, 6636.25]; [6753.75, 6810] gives 3.5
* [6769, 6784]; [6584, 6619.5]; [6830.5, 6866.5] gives -1.7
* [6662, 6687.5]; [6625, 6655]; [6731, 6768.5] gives 1.7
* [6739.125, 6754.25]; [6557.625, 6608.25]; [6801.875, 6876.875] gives 0.5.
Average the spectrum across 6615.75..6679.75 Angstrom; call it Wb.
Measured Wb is 13.9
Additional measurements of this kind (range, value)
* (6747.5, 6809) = 14.6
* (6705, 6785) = 14.3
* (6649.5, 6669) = 13.5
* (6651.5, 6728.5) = 13.2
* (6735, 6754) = 13.3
